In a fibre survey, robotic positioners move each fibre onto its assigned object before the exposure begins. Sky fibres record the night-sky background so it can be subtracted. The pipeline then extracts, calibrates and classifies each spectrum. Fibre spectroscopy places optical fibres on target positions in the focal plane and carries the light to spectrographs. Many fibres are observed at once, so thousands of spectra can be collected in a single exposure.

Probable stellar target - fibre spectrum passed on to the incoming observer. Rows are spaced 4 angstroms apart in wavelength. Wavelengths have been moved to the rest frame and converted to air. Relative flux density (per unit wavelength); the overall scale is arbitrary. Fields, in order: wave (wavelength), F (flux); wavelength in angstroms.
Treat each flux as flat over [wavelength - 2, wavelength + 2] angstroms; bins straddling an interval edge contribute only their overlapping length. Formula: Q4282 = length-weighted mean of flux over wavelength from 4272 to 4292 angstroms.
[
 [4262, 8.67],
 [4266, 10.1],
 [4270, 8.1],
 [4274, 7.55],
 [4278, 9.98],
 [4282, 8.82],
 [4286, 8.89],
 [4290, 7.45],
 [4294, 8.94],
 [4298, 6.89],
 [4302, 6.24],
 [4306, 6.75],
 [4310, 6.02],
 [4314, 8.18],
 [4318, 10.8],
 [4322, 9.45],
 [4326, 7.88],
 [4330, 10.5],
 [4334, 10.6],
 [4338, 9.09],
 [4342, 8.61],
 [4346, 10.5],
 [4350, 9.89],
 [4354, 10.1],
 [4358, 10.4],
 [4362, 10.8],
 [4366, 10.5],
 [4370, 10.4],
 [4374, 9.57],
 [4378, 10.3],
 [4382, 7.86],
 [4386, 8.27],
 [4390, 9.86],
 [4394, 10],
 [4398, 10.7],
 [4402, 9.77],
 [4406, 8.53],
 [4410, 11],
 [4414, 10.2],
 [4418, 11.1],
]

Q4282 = 8.54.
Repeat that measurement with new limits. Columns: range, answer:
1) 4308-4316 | 7.1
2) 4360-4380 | 10.3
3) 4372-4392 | 9.17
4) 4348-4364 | 10.3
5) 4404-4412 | 9.77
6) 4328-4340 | 10.1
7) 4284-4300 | 8.04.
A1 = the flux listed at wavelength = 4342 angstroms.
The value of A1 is 8.61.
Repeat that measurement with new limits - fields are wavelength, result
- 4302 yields 6.24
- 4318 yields 10.8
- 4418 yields 11.1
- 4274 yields 7.55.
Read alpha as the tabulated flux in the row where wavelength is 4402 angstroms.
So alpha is 9.77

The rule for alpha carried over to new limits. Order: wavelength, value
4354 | 10.1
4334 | 10.6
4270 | 8.1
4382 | 7.86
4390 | 9.86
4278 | 9.98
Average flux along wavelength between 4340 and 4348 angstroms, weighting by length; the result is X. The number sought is 9.55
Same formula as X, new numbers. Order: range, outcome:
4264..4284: 8.91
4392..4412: 10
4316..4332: 9.66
